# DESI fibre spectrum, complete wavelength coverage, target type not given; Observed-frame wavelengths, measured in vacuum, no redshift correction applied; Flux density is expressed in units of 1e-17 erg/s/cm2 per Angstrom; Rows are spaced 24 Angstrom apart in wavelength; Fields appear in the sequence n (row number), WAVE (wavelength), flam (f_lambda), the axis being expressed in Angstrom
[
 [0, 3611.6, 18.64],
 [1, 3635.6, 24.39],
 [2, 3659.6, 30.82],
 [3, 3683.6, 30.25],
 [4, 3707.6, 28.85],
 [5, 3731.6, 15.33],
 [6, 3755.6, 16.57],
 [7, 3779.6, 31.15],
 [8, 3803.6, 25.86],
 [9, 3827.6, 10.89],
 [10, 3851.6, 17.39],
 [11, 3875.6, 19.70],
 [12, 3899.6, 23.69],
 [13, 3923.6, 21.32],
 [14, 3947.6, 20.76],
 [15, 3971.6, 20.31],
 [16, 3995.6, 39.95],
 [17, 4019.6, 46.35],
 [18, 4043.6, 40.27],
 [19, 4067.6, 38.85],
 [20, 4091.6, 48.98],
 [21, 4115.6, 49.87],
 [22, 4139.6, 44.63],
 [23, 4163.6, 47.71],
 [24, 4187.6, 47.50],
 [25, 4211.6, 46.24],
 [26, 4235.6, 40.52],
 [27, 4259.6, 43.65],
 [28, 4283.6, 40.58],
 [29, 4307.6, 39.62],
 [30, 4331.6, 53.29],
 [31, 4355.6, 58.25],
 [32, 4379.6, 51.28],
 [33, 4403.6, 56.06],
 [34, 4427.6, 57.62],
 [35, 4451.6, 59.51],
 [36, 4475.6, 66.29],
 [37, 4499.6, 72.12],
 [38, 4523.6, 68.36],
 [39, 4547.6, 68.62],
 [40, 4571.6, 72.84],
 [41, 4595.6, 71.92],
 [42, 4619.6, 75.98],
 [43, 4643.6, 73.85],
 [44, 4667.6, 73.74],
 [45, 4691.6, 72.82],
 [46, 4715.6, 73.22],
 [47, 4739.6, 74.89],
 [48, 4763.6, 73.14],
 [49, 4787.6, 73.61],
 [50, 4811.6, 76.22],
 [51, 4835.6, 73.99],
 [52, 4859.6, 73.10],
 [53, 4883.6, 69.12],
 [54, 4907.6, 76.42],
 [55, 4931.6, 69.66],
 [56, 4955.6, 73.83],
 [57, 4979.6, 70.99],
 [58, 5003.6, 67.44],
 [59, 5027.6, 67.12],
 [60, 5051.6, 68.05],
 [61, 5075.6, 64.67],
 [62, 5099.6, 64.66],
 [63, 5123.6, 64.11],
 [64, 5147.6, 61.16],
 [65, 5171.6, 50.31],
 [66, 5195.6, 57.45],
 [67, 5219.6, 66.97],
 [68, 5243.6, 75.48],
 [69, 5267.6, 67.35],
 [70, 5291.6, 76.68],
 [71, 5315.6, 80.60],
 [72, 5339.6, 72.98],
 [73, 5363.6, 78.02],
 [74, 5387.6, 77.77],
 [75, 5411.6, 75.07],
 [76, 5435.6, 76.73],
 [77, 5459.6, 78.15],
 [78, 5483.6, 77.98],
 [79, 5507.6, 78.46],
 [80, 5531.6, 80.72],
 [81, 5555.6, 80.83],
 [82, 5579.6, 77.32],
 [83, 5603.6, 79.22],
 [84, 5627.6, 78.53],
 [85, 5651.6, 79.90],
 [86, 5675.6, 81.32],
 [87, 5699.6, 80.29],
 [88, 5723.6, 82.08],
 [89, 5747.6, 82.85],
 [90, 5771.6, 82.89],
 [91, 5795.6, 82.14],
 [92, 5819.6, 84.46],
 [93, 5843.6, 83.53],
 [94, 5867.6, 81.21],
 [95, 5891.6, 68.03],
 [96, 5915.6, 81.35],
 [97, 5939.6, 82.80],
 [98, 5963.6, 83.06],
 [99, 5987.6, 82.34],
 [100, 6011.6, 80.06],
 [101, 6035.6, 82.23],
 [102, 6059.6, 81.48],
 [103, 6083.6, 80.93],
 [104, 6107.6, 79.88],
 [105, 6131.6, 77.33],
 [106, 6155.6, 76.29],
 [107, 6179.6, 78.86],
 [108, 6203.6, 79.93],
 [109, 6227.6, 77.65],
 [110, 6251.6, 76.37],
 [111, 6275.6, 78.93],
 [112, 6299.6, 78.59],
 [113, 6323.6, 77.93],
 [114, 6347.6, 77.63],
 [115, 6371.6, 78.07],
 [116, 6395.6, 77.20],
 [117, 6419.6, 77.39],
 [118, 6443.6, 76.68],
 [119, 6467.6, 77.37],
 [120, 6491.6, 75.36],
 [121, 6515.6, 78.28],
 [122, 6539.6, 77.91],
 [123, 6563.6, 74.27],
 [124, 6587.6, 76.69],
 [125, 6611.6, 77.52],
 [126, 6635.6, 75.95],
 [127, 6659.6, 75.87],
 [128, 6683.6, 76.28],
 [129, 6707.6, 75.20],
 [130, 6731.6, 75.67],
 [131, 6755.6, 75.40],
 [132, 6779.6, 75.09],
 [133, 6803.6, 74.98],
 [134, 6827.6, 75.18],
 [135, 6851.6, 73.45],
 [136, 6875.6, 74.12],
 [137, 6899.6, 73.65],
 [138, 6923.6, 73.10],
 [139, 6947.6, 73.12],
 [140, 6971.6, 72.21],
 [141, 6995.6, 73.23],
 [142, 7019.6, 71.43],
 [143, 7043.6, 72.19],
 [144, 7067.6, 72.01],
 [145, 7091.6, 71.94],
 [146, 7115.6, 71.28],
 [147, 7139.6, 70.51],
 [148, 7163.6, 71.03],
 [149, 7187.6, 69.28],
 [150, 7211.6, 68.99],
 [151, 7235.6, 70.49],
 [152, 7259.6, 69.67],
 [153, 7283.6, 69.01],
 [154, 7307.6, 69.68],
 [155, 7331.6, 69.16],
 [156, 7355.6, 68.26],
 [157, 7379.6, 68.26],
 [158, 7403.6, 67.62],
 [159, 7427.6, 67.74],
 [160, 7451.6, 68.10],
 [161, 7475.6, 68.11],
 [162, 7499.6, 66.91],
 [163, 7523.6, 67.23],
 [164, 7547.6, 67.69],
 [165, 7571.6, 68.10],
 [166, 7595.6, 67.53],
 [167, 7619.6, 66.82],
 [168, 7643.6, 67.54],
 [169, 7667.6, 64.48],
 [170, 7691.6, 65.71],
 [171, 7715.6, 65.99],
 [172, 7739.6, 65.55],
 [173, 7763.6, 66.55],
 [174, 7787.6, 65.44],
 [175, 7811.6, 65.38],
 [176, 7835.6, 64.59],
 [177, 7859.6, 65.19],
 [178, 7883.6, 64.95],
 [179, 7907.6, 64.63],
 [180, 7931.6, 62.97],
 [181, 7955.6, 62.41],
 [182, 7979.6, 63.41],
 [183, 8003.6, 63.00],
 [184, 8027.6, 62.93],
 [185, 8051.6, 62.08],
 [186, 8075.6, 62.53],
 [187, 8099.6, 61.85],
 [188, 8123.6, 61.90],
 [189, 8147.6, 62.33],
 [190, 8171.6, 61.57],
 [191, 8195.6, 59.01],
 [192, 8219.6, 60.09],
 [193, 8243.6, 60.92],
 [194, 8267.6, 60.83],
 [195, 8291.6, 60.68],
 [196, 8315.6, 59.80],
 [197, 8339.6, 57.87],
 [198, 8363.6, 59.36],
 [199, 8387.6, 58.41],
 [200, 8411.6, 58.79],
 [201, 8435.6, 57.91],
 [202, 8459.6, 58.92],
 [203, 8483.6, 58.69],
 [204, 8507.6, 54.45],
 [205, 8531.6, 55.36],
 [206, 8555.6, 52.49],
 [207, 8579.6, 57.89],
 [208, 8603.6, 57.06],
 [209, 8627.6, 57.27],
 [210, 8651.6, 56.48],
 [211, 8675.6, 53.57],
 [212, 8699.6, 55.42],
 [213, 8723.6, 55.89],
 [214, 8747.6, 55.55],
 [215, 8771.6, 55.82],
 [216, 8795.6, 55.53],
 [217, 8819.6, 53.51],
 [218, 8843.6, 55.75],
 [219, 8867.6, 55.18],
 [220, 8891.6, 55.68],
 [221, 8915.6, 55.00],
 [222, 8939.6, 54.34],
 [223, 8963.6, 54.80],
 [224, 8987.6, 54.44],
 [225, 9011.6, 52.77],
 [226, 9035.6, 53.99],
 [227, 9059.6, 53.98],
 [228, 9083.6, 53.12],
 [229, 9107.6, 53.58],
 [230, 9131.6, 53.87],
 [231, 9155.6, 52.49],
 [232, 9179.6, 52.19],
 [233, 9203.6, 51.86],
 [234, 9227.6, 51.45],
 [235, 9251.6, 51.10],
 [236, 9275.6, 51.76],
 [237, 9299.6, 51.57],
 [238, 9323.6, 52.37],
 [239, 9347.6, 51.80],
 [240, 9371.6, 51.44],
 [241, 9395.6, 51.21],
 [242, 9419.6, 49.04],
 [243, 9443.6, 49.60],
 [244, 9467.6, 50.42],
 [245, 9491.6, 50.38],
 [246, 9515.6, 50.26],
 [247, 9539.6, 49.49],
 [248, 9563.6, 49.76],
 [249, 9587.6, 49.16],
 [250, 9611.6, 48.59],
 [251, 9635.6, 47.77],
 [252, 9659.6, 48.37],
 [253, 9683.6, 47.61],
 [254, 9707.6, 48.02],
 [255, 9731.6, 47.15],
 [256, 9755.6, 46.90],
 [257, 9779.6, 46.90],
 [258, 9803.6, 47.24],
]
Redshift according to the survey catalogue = 0.00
